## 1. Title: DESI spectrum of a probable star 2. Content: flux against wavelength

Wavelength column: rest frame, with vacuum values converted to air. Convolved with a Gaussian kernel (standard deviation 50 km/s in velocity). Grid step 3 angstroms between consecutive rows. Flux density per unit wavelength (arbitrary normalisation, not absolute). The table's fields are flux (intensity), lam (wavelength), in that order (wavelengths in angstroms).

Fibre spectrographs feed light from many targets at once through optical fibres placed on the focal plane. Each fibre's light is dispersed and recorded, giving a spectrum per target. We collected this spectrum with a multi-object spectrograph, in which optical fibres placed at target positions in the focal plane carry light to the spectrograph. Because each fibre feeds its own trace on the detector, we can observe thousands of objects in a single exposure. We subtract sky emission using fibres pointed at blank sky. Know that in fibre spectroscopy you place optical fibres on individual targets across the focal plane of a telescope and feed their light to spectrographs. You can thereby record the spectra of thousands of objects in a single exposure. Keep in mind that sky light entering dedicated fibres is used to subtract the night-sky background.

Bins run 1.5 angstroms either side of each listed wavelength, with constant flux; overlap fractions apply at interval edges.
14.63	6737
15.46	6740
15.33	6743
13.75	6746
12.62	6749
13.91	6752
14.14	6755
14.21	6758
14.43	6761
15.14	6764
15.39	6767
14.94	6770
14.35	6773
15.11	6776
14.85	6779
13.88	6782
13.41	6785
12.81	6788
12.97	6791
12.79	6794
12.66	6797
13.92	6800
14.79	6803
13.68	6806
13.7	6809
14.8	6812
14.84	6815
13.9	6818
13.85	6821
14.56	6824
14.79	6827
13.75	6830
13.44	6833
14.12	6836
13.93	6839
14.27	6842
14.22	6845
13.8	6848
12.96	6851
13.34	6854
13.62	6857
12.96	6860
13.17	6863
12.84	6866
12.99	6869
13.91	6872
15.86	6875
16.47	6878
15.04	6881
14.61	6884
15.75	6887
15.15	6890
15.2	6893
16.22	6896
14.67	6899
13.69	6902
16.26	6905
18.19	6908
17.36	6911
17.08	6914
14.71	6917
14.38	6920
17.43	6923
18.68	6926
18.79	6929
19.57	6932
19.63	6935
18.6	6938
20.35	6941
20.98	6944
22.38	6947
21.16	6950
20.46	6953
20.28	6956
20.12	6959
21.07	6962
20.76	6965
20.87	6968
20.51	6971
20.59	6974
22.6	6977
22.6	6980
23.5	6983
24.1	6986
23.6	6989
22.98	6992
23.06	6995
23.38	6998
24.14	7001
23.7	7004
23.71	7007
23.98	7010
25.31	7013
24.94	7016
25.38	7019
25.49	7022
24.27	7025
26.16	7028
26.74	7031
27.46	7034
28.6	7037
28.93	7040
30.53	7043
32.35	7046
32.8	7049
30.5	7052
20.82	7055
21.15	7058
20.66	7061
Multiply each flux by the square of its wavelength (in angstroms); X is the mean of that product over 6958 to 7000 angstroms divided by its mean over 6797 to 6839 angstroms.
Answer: 1.65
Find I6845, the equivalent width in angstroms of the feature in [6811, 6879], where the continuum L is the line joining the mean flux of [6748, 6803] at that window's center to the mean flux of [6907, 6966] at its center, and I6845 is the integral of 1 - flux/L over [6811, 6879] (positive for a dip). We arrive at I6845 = 9.2 angstroms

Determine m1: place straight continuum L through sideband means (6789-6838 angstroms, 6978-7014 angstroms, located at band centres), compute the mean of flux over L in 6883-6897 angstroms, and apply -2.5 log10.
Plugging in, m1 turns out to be 0.17 mag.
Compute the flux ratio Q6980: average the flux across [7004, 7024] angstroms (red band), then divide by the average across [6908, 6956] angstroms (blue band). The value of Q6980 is 1.3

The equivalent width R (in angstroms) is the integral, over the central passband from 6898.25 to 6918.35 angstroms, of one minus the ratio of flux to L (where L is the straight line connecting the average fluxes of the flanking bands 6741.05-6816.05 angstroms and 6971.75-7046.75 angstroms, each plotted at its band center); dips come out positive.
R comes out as 4.2 angstroms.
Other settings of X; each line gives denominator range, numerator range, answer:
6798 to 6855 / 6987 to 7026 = 1.81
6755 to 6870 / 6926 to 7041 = 1.72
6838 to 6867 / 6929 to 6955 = 1.54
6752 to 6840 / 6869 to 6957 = 1.27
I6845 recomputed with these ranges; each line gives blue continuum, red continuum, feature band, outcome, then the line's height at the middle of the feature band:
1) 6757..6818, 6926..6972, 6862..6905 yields 7.37 angstroms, 17.8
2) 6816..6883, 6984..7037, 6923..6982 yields 1.06 angstroms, 20.9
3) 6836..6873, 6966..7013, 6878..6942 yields 2.61 angstroms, 17.4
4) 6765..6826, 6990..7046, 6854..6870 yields 4.00 angstroms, 17.5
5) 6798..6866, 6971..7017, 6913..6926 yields 1.94 angstroms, 19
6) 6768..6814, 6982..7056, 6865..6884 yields 3.90 angstroms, 18.3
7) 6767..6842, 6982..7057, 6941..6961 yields 1.09 angstroms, 22.1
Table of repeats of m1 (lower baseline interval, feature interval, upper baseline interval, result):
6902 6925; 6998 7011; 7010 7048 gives 0.05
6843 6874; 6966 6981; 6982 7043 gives 0.04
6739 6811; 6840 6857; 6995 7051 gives 0.28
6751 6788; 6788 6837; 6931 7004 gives 0.15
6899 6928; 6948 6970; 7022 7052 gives 0.01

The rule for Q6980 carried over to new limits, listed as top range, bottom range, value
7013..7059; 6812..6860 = 1.94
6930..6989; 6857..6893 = 1.46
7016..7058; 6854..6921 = 1.83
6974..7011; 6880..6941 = 1.40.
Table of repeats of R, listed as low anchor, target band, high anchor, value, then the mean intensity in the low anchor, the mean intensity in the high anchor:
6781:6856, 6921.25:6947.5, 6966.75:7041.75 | 1.2 angstroms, 13.8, 24.3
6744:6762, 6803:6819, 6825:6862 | -0.5 angstroms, 13.9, 13.8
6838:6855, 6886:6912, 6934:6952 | 2.5 angstroms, 13.8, 20.5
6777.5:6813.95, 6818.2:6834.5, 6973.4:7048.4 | 1.4 angstroms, 13.7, 25.3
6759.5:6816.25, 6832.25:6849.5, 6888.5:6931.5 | 1.3 angstroms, 14.1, 16.3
